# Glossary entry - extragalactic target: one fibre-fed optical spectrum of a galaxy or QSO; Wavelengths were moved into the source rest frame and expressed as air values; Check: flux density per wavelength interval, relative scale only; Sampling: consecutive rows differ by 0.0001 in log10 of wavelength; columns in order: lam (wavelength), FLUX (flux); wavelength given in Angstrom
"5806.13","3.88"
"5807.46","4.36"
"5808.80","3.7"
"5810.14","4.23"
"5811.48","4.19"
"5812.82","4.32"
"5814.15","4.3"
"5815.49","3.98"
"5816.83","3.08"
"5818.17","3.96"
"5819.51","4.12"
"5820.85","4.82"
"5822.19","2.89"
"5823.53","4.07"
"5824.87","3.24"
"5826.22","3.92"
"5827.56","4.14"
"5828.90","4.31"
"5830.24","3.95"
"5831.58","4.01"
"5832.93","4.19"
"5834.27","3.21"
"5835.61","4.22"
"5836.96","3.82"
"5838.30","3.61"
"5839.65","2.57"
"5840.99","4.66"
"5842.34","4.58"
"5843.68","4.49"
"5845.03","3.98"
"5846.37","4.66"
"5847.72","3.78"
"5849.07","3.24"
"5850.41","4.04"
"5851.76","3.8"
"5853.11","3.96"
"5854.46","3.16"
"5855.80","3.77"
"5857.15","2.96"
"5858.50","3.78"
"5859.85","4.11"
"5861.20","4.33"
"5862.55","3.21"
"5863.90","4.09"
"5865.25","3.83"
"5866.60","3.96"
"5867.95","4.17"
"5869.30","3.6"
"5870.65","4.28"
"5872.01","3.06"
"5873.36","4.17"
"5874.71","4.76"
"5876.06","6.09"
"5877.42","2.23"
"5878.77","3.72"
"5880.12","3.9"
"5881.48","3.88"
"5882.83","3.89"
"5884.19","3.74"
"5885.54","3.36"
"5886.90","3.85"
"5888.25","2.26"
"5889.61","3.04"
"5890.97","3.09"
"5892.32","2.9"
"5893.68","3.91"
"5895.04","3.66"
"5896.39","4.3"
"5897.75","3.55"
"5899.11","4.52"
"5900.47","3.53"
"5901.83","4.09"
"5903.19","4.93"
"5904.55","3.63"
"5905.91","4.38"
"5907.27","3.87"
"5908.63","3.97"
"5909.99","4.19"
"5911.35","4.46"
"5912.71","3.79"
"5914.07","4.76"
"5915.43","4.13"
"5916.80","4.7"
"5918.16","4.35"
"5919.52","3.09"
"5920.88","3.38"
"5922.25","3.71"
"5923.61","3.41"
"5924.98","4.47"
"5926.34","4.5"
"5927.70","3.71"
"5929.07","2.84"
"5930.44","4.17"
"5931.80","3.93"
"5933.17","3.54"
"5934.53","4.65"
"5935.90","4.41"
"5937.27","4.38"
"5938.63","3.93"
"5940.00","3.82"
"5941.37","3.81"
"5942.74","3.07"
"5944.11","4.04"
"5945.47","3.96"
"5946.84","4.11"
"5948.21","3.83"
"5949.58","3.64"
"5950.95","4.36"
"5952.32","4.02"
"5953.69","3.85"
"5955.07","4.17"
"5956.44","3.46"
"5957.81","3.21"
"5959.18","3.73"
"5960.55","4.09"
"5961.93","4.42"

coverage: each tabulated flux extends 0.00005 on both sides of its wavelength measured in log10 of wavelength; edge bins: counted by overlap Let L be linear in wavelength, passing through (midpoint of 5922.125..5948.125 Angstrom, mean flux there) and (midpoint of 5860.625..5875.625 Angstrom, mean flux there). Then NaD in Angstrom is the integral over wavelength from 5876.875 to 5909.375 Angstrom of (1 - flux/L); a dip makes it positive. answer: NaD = 2.3 Angstrom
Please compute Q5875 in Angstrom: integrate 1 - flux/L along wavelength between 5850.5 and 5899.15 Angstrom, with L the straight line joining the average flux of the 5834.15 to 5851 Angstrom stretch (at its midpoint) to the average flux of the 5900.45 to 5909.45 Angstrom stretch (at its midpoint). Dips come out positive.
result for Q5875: 3.4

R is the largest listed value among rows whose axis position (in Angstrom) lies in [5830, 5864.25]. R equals 4.66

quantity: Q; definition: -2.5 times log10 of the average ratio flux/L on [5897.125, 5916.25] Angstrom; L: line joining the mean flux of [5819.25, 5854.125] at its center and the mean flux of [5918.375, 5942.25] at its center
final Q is -0.067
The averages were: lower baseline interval 3.92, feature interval 4.13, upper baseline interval 3.87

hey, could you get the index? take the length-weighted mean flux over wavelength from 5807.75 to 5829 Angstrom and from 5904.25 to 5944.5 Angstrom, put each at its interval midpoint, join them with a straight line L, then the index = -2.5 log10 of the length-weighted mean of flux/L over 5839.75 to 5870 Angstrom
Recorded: 0.02 mag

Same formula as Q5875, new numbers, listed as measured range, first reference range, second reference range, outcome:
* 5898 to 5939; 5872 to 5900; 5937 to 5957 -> -2.5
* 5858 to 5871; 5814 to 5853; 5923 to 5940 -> 0.0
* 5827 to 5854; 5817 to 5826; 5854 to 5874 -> -1.2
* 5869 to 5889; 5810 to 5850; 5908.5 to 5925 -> 1.0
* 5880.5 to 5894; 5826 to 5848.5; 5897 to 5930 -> 2.1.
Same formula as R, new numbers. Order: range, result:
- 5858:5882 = 6.09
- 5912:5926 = 4.76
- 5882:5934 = 4.93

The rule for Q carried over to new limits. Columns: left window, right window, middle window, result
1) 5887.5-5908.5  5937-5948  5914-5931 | -0.03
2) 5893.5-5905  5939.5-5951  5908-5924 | -0.01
